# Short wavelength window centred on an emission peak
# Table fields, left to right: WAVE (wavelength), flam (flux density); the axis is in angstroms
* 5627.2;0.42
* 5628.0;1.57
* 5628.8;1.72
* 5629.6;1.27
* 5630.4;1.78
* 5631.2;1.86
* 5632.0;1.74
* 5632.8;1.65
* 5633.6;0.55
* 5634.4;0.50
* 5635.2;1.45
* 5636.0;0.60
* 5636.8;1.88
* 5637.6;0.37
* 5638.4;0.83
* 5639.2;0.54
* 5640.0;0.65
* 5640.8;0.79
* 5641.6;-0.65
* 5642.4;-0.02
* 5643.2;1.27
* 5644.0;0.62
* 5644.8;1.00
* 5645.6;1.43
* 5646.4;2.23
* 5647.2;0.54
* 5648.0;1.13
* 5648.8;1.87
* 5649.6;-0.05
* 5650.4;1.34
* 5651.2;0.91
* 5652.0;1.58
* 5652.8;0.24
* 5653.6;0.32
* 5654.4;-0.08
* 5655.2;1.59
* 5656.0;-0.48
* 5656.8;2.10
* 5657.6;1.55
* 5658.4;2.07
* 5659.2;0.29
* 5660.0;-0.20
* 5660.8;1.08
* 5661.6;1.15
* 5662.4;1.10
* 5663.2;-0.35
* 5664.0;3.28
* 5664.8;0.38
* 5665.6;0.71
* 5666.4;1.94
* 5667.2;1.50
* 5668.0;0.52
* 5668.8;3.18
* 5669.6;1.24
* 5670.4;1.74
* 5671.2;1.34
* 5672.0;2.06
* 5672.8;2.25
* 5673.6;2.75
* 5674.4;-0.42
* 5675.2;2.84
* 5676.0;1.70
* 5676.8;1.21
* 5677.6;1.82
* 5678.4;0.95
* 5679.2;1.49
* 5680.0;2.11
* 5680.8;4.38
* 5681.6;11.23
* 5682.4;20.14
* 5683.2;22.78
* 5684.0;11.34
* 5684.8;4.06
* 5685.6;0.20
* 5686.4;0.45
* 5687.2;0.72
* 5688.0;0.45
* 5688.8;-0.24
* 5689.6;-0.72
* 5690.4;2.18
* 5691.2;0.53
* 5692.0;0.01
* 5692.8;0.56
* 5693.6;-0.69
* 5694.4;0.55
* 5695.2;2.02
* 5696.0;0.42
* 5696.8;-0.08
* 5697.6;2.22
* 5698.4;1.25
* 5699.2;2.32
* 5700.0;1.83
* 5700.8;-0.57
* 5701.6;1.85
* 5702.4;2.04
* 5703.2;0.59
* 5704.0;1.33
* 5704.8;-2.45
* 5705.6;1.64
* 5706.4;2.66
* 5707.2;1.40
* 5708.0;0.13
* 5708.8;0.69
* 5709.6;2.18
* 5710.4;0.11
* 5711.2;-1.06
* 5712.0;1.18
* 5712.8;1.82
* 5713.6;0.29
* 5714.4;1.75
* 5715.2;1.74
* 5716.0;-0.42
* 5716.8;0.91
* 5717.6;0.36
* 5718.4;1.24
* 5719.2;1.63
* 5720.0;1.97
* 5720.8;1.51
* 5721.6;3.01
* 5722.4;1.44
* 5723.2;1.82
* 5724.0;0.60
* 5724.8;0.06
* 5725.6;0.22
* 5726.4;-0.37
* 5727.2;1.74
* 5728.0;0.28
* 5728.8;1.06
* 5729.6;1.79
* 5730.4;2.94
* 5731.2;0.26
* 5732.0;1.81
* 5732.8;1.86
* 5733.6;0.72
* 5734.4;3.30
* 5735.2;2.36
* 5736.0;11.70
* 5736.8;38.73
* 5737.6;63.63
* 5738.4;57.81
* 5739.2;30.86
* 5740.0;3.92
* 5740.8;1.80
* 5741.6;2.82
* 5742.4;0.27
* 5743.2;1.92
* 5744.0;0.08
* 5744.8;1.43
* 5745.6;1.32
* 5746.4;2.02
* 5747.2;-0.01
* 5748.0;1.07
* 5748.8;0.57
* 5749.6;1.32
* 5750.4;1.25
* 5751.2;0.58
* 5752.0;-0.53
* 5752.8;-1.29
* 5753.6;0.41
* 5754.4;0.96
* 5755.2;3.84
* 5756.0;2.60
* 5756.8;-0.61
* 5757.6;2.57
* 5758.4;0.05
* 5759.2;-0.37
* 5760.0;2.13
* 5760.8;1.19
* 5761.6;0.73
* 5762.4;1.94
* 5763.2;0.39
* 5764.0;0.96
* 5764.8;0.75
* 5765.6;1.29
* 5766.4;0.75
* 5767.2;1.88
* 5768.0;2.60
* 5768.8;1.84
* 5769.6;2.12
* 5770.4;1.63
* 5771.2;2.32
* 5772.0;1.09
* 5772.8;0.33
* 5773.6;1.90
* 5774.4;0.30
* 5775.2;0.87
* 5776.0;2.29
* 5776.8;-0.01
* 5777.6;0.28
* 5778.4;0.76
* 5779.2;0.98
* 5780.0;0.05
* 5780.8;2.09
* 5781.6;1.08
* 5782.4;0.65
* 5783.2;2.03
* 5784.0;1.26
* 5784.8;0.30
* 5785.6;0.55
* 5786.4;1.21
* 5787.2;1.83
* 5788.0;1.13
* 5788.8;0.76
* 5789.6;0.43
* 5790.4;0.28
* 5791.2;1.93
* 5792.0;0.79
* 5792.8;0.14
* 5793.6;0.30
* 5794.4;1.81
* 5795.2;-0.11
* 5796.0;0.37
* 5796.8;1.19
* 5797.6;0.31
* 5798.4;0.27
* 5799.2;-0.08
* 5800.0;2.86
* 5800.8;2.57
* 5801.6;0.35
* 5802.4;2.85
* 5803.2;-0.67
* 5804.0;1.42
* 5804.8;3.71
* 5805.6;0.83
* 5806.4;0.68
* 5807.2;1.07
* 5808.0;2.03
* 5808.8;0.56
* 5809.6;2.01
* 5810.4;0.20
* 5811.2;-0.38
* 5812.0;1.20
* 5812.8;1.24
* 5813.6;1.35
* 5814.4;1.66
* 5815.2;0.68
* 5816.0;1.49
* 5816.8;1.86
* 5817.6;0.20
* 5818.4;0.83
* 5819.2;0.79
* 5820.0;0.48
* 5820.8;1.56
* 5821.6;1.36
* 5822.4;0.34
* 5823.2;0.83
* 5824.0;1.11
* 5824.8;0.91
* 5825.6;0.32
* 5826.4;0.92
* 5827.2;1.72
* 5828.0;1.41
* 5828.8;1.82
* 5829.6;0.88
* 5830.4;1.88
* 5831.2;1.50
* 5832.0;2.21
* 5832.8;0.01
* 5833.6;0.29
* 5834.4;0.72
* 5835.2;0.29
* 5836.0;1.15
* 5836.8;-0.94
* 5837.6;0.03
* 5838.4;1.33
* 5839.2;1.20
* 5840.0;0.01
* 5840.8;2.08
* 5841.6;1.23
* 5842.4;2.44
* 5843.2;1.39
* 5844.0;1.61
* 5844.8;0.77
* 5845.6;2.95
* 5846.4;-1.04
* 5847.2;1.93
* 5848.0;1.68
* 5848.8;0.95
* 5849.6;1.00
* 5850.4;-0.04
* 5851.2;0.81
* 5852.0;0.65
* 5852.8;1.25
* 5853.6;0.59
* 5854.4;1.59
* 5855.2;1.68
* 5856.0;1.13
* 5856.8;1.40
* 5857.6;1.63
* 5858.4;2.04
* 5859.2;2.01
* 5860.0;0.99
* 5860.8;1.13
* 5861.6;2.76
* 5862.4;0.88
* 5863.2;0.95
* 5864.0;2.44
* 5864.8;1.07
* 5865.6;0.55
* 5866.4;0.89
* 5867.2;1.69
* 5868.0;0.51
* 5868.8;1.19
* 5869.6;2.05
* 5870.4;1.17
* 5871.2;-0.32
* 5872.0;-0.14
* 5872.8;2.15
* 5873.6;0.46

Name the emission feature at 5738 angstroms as [O III] 5007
